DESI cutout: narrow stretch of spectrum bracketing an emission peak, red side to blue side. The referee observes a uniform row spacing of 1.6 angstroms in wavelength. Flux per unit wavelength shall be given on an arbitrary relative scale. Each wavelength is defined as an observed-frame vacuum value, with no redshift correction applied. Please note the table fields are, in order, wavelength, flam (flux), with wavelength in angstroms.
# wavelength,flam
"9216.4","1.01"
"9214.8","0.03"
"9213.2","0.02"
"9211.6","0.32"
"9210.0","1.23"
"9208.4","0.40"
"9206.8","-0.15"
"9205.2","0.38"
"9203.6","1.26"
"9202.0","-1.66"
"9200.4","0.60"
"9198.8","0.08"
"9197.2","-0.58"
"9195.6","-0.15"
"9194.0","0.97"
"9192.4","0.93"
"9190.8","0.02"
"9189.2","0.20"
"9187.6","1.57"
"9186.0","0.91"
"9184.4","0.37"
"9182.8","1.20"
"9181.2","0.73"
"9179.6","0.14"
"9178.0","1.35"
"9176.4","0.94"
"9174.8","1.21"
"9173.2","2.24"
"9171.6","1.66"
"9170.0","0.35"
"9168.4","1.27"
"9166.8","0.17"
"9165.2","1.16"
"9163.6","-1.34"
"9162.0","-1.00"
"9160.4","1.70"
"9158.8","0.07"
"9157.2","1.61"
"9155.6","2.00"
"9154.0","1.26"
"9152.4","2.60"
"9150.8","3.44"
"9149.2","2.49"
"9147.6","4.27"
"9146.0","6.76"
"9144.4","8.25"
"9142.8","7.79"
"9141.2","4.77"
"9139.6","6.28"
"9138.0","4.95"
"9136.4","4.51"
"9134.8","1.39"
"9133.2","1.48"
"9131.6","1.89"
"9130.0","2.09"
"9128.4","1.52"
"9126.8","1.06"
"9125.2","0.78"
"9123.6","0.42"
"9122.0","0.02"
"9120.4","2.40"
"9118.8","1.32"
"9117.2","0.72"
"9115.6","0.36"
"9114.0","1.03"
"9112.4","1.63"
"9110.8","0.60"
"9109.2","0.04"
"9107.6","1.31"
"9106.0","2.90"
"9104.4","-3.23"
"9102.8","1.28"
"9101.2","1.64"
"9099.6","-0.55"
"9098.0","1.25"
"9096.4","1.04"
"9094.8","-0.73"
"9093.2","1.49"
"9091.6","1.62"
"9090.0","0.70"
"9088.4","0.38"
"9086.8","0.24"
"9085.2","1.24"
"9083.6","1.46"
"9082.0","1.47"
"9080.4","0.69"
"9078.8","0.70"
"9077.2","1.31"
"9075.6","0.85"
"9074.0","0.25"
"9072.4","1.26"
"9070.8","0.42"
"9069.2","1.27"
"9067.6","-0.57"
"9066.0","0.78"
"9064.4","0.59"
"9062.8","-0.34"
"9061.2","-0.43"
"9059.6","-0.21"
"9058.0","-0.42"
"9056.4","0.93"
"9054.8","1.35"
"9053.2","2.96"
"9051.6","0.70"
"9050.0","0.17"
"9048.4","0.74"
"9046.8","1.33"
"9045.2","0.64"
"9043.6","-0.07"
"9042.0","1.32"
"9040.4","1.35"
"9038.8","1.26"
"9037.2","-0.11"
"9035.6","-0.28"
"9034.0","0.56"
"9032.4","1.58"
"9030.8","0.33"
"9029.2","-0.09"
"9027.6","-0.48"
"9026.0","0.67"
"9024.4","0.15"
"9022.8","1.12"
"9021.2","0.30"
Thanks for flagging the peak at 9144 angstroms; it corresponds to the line [O II] 3727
